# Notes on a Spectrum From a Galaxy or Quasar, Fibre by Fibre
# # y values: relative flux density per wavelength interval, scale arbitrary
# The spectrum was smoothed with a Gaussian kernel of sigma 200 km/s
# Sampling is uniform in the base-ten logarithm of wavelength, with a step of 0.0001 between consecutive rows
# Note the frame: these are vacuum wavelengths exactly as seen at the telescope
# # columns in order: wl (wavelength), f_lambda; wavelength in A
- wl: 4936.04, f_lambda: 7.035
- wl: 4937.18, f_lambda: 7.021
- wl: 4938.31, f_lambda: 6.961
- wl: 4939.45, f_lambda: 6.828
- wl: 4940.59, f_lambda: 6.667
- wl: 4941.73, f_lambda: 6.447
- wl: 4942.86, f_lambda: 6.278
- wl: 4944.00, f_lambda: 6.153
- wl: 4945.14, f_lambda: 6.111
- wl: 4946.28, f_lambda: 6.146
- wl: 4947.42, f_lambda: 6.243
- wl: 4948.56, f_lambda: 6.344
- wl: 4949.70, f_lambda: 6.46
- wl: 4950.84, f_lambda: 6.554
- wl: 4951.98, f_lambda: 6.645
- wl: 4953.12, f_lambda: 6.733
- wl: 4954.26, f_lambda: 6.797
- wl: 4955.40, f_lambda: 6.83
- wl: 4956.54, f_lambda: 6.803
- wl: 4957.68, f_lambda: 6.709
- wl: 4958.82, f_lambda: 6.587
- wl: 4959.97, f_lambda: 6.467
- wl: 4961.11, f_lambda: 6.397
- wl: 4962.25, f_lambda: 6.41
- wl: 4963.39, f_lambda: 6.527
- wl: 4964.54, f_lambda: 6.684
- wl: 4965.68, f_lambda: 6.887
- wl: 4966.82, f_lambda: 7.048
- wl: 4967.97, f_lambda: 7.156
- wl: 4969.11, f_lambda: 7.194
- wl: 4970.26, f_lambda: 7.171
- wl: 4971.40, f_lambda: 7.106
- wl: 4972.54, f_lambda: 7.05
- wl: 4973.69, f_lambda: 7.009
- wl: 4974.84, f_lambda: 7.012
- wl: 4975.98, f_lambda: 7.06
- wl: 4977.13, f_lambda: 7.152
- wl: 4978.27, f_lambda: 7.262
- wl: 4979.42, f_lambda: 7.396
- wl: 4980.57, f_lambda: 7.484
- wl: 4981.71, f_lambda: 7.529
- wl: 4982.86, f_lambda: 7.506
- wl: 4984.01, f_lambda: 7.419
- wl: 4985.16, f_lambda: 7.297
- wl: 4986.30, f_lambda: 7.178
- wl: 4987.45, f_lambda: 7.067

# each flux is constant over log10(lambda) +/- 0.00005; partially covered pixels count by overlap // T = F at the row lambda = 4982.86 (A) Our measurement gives 7.506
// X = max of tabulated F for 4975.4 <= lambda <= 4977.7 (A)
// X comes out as 7.152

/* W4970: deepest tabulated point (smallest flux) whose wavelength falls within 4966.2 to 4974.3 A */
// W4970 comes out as 7.009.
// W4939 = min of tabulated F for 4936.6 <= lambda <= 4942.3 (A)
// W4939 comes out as 6.447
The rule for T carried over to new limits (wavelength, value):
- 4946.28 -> 6.146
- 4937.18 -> 7.021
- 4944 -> 6.153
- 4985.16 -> 7.297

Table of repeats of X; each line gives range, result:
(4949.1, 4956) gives 6.83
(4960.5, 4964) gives 6.527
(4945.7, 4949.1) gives 6.344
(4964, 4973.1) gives 7.194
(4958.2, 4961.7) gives 6.587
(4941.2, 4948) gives 6.447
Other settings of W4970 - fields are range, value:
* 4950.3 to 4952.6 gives 6.554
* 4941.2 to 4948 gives 6.111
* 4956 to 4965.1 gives 6.397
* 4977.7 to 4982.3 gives 7.262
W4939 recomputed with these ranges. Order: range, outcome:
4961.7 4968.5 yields 6.41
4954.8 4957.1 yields 6.803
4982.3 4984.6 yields 7.419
